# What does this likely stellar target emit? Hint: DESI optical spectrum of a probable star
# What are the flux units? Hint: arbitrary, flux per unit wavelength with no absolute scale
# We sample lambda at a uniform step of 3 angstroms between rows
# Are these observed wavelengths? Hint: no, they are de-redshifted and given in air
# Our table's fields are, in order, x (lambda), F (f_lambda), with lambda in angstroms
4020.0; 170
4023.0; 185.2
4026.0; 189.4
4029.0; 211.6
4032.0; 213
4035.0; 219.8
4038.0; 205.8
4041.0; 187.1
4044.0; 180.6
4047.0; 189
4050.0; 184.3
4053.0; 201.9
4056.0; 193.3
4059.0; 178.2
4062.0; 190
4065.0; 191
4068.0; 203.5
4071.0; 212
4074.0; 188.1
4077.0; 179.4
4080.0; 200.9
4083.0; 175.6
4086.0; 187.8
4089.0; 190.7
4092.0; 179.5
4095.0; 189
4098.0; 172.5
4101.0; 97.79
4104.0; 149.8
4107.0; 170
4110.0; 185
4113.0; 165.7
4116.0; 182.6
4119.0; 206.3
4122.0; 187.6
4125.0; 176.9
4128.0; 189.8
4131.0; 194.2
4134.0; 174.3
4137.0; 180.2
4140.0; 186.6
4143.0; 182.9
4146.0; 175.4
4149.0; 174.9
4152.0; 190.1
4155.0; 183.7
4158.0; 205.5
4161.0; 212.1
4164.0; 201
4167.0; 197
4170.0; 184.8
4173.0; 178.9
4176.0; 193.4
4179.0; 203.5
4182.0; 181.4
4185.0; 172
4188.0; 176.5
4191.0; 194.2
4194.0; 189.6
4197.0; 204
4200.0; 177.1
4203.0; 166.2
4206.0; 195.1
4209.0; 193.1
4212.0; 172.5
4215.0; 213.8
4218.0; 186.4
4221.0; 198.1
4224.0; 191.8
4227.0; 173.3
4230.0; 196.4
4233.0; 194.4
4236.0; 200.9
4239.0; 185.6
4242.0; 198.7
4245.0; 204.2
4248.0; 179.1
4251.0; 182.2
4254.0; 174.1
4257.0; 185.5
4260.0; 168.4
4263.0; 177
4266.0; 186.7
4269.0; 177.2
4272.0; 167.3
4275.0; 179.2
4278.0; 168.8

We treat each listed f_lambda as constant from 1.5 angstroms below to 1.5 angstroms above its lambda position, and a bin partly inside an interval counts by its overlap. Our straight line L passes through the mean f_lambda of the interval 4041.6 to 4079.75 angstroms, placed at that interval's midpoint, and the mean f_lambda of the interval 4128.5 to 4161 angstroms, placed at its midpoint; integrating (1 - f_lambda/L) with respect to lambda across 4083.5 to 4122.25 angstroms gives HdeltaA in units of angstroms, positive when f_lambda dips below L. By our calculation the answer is 3.06 angstroms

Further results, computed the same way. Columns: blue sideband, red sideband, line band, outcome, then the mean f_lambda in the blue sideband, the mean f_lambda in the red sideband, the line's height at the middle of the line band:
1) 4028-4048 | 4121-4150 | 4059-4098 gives 0.77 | 201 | 182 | 193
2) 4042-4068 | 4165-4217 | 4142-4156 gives 0.53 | 189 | 188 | 188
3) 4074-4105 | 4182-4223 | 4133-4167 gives -1.41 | 173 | 187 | 181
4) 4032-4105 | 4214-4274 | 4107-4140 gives 0.46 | 186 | 187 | 186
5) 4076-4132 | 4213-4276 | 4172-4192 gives -0.32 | 178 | 187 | 183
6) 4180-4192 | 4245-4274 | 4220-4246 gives -1.97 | 181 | 179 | 180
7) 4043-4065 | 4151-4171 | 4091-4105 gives 2.53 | 189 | 197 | 192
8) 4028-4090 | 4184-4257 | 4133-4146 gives 0.73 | 194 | 188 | 191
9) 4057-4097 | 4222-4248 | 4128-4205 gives 1.56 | 190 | 192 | 191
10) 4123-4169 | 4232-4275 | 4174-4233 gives -0.76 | 188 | 184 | 186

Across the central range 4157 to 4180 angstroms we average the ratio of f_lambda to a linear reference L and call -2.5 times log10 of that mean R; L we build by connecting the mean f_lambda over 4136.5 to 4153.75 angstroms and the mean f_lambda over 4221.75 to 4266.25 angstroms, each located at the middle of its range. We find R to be -0.08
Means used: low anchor 182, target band 197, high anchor 187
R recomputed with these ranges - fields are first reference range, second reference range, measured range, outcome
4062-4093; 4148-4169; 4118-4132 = 0.02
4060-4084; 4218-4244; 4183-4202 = 0.04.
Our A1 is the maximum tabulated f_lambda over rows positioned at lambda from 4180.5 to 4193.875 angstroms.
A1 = 194.2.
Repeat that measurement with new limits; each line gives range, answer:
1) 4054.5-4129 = 212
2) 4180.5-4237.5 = 213.8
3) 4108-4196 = 212.1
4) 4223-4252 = 204.2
